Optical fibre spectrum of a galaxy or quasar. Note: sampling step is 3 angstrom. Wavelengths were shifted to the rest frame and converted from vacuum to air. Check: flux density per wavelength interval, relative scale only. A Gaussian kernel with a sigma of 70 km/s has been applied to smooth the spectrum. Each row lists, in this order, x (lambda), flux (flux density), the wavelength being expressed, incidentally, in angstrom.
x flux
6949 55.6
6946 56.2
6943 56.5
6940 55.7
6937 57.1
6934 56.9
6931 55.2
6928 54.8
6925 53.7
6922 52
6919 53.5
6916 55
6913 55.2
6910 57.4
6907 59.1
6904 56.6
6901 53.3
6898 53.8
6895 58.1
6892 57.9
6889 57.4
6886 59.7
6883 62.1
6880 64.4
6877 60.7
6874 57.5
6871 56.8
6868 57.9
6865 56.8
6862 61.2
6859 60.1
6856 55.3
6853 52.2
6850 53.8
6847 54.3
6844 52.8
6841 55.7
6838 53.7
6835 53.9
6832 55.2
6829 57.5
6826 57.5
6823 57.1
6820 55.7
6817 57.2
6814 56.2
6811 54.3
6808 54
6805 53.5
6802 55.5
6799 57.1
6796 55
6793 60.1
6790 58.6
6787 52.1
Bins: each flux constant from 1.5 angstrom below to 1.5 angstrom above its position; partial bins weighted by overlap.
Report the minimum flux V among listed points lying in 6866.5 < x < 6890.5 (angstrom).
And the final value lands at 56.8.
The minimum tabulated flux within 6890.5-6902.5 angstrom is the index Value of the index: 53.3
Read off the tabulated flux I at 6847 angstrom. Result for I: 54.3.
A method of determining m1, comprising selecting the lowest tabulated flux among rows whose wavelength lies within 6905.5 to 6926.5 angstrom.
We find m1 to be 52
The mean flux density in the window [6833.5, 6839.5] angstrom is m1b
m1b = 53.8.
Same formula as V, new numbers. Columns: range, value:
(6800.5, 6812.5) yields 53.5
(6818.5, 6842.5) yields 53.7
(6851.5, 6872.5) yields 52.2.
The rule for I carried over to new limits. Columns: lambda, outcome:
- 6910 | 57.4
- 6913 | 55.2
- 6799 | 57.1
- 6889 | 57.4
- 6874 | 57.5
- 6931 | 55.2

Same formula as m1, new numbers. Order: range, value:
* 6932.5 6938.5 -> 56.9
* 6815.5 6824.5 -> 55.7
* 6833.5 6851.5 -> 52.8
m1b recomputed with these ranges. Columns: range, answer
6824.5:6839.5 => 55.6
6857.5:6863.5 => 60.7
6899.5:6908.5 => 56.3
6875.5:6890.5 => 60.9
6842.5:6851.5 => 53.6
